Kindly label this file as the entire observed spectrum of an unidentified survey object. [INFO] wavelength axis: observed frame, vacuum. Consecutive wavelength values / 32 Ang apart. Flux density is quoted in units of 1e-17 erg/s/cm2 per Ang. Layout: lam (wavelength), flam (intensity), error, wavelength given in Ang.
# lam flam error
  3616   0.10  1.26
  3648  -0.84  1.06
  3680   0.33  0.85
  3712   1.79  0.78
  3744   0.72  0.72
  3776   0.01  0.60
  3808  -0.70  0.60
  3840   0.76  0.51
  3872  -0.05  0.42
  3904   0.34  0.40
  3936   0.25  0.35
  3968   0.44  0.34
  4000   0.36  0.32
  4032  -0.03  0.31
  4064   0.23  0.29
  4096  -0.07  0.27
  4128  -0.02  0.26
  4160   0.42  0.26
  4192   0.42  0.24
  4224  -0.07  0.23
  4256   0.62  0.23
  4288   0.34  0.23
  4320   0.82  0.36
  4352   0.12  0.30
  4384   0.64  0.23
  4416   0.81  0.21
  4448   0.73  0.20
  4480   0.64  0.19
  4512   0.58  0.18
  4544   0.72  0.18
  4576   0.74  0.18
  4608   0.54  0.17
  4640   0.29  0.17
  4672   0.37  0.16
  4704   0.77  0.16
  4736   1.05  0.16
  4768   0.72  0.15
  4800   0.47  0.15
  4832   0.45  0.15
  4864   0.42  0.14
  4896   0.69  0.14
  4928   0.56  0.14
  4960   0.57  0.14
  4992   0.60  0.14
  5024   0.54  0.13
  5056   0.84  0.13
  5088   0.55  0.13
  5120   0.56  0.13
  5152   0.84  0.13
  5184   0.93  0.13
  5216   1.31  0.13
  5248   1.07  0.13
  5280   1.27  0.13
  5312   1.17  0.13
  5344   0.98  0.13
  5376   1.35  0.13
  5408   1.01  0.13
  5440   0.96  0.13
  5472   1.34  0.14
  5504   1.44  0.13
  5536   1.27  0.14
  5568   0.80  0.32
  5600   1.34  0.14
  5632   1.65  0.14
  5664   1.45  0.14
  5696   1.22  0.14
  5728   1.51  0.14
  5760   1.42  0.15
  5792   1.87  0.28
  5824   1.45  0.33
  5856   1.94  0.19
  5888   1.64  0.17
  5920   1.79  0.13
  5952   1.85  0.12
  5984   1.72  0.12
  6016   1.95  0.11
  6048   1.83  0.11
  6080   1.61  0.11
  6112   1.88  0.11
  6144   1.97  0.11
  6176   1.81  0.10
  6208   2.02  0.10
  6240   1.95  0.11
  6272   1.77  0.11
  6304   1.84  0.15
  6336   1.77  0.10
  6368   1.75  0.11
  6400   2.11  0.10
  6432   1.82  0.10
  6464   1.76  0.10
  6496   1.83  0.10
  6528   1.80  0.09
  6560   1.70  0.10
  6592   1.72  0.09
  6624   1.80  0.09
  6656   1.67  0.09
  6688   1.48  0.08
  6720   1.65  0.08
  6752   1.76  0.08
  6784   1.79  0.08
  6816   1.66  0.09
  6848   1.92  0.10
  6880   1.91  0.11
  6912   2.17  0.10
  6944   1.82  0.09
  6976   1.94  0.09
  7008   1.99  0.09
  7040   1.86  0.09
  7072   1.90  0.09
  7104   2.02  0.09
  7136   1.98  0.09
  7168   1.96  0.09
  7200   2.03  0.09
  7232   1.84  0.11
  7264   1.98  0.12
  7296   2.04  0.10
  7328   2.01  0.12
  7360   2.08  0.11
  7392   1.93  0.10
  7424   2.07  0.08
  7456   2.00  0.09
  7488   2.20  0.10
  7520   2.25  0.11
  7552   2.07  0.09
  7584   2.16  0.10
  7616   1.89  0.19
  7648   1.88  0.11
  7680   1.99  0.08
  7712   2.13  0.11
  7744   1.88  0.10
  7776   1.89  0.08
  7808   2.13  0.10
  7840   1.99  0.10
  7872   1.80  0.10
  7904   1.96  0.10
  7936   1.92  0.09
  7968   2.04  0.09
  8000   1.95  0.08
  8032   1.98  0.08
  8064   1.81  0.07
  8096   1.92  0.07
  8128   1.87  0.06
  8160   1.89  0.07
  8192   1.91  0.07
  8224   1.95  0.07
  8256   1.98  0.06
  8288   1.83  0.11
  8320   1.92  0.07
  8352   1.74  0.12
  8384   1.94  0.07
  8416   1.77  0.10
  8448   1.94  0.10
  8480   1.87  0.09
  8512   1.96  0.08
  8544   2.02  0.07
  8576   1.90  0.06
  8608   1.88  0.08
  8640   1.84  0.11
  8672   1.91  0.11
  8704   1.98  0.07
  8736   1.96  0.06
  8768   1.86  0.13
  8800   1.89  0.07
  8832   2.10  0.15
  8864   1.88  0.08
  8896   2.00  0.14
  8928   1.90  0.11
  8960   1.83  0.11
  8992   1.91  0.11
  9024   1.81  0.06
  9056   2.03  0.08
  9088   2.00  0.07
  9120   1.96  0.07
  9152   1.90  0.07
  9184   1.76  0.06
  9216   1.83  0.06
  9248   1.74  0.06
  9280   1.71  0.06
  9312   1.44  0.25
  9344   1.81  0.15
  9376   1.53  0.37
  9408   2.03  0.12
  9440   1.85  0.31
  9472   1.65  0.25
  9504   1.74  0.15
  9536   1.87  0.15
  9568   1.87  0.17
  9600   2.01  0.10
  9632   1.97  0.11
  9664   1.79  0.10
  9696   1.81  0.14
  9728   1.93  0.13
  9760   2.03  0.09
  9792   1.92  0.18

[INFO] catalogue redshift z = 0.29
